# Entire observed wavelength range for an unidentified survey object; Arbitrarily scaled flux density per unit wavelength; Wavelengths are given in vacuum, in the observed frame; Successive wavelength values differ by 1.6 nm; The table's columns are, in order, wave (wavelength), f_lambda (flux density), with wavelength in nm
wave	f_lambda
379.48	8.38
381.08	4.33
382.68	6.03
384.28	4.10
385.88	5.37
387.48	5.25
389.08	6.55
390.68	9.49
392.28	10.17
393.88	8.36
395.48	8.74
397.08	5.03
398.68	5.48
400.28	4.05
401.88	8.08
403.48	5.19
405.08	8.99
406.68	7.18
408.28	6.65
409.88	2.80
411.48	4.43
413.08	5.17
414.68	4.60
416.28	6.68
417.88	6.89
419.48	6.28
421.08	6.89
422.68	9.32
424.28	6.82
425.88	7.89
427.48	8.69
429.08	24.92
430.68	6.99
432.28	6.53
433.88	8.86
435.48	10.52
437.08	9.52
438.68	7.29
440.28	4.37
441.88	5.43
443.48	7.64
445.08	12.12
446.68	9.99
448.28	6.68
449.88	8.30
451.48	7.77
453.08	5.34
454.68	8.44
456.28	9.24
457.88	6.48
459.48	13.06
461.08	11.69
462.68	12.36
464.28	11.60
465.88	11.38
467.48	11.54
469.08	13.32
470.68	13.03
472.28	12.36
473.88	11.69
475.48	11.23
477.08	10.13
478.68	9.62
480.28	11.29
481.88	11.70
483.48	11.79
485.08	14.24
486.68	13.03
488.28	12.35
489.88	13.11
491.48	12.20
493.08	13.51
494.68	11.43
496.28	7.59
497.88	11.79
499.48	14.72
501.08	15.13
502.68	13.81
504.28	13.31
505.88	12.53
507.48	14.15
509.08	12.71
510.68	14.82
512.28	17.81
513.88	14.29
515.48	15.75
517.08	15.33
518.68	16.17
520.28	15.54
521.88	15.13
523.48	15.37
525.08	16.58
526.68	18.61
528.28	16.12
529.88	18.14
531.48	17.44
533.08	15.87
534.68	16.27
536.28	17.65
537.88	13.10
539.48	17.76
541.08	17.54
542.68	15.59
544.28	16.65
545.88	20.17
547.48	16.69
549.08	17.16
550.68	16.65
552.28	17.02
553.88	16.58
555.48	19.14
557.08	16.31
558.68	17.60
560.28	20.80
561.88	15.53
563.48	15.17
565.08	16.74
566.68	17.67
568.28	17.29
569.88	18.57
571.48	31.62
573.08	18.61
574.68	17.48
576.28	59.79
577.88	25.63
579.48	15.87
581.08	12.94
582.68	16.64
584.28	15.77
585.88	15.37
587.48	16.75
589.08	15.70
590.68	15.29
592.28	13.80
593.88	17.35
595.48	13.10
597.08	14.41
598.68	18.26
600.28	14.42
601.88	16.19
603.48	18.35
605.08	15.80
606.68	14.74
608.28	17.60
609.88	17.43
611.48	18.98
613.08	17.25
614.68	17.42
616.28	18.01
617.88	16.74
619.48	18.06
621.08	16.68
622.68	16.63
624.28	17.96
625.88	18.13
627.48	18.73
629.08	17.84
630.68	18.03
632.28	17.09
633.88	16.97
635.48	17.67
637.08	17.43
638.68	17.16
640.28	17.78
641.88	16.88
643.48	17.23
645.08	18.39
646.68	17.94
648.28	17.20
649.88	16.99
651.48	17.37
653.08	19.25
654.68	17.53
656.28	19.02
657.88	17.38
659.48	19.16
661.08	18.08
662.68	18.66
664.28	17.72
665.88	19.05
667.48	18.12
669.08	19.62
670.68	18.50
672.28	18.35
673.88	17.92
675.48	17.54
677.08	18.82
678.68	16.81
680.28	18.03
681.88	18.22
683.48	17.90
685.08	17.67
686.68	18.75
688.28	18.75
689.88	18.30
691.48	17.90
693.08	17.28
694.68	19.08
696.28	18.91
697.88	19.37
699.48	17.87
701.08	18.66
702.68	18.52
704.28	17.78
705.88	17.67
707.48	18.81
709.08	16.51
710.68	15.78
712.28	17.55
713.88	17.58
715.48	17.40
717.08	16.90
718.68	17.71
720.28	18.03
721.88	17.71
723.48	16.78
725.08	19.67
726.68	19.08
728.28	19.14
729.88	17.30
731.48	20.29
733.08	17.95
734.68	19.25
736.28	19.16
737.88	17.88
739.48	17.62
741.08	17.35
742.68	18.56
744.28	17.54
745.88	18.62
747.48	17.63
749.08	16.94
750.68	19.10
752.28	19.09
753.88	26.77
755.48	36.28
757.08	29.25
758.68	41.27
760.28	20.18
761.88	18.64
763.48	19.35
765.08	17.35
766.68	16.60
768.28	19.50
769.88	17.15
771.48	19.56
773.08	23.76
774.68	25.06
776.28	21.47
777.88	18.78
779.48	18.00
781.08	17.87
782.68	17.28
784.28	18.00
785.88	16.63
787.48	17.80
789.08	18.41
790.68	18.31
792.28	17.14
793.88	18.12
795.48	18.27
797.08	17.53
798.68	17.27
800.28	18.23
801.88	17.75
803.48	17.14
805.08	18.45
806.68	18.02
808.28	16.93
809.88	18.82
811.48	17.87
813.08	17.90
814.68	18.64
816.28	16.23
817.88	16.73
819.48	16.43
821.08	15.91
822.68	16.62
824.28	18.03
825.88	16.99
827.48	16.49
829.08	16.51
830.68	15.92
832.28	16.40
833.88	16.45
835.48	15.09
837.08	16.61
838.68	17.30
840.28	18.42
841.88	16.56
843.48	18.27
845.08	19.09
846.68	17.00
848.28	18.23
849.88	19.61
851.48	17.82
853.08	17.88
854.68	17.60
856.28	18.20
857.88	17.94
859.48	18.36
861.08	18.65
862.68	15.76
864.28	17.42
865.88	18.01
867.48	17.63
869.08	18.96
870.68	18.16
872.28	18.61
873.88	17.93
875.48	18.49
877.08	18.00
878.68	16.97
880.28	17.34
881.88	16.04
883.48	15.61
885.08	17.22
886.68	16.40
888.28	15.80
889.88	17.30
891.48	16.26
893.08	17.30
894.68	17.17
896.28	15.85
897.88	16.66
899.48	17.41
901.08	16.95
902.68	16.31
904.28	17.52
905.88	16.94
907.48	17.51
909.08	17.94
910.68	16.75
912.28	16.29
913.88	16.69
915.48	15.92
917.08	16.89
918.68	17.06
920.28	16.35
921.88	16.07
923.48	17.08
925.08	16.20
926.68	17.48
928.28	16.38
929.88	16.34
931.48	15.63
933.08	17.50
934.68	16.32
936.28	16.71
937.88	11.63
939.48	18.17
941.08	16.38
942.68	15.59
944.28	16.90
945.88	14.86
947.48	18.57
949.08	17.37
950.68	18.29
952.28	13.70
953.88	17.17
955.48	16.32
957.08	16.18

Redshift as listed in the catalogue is 0.15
